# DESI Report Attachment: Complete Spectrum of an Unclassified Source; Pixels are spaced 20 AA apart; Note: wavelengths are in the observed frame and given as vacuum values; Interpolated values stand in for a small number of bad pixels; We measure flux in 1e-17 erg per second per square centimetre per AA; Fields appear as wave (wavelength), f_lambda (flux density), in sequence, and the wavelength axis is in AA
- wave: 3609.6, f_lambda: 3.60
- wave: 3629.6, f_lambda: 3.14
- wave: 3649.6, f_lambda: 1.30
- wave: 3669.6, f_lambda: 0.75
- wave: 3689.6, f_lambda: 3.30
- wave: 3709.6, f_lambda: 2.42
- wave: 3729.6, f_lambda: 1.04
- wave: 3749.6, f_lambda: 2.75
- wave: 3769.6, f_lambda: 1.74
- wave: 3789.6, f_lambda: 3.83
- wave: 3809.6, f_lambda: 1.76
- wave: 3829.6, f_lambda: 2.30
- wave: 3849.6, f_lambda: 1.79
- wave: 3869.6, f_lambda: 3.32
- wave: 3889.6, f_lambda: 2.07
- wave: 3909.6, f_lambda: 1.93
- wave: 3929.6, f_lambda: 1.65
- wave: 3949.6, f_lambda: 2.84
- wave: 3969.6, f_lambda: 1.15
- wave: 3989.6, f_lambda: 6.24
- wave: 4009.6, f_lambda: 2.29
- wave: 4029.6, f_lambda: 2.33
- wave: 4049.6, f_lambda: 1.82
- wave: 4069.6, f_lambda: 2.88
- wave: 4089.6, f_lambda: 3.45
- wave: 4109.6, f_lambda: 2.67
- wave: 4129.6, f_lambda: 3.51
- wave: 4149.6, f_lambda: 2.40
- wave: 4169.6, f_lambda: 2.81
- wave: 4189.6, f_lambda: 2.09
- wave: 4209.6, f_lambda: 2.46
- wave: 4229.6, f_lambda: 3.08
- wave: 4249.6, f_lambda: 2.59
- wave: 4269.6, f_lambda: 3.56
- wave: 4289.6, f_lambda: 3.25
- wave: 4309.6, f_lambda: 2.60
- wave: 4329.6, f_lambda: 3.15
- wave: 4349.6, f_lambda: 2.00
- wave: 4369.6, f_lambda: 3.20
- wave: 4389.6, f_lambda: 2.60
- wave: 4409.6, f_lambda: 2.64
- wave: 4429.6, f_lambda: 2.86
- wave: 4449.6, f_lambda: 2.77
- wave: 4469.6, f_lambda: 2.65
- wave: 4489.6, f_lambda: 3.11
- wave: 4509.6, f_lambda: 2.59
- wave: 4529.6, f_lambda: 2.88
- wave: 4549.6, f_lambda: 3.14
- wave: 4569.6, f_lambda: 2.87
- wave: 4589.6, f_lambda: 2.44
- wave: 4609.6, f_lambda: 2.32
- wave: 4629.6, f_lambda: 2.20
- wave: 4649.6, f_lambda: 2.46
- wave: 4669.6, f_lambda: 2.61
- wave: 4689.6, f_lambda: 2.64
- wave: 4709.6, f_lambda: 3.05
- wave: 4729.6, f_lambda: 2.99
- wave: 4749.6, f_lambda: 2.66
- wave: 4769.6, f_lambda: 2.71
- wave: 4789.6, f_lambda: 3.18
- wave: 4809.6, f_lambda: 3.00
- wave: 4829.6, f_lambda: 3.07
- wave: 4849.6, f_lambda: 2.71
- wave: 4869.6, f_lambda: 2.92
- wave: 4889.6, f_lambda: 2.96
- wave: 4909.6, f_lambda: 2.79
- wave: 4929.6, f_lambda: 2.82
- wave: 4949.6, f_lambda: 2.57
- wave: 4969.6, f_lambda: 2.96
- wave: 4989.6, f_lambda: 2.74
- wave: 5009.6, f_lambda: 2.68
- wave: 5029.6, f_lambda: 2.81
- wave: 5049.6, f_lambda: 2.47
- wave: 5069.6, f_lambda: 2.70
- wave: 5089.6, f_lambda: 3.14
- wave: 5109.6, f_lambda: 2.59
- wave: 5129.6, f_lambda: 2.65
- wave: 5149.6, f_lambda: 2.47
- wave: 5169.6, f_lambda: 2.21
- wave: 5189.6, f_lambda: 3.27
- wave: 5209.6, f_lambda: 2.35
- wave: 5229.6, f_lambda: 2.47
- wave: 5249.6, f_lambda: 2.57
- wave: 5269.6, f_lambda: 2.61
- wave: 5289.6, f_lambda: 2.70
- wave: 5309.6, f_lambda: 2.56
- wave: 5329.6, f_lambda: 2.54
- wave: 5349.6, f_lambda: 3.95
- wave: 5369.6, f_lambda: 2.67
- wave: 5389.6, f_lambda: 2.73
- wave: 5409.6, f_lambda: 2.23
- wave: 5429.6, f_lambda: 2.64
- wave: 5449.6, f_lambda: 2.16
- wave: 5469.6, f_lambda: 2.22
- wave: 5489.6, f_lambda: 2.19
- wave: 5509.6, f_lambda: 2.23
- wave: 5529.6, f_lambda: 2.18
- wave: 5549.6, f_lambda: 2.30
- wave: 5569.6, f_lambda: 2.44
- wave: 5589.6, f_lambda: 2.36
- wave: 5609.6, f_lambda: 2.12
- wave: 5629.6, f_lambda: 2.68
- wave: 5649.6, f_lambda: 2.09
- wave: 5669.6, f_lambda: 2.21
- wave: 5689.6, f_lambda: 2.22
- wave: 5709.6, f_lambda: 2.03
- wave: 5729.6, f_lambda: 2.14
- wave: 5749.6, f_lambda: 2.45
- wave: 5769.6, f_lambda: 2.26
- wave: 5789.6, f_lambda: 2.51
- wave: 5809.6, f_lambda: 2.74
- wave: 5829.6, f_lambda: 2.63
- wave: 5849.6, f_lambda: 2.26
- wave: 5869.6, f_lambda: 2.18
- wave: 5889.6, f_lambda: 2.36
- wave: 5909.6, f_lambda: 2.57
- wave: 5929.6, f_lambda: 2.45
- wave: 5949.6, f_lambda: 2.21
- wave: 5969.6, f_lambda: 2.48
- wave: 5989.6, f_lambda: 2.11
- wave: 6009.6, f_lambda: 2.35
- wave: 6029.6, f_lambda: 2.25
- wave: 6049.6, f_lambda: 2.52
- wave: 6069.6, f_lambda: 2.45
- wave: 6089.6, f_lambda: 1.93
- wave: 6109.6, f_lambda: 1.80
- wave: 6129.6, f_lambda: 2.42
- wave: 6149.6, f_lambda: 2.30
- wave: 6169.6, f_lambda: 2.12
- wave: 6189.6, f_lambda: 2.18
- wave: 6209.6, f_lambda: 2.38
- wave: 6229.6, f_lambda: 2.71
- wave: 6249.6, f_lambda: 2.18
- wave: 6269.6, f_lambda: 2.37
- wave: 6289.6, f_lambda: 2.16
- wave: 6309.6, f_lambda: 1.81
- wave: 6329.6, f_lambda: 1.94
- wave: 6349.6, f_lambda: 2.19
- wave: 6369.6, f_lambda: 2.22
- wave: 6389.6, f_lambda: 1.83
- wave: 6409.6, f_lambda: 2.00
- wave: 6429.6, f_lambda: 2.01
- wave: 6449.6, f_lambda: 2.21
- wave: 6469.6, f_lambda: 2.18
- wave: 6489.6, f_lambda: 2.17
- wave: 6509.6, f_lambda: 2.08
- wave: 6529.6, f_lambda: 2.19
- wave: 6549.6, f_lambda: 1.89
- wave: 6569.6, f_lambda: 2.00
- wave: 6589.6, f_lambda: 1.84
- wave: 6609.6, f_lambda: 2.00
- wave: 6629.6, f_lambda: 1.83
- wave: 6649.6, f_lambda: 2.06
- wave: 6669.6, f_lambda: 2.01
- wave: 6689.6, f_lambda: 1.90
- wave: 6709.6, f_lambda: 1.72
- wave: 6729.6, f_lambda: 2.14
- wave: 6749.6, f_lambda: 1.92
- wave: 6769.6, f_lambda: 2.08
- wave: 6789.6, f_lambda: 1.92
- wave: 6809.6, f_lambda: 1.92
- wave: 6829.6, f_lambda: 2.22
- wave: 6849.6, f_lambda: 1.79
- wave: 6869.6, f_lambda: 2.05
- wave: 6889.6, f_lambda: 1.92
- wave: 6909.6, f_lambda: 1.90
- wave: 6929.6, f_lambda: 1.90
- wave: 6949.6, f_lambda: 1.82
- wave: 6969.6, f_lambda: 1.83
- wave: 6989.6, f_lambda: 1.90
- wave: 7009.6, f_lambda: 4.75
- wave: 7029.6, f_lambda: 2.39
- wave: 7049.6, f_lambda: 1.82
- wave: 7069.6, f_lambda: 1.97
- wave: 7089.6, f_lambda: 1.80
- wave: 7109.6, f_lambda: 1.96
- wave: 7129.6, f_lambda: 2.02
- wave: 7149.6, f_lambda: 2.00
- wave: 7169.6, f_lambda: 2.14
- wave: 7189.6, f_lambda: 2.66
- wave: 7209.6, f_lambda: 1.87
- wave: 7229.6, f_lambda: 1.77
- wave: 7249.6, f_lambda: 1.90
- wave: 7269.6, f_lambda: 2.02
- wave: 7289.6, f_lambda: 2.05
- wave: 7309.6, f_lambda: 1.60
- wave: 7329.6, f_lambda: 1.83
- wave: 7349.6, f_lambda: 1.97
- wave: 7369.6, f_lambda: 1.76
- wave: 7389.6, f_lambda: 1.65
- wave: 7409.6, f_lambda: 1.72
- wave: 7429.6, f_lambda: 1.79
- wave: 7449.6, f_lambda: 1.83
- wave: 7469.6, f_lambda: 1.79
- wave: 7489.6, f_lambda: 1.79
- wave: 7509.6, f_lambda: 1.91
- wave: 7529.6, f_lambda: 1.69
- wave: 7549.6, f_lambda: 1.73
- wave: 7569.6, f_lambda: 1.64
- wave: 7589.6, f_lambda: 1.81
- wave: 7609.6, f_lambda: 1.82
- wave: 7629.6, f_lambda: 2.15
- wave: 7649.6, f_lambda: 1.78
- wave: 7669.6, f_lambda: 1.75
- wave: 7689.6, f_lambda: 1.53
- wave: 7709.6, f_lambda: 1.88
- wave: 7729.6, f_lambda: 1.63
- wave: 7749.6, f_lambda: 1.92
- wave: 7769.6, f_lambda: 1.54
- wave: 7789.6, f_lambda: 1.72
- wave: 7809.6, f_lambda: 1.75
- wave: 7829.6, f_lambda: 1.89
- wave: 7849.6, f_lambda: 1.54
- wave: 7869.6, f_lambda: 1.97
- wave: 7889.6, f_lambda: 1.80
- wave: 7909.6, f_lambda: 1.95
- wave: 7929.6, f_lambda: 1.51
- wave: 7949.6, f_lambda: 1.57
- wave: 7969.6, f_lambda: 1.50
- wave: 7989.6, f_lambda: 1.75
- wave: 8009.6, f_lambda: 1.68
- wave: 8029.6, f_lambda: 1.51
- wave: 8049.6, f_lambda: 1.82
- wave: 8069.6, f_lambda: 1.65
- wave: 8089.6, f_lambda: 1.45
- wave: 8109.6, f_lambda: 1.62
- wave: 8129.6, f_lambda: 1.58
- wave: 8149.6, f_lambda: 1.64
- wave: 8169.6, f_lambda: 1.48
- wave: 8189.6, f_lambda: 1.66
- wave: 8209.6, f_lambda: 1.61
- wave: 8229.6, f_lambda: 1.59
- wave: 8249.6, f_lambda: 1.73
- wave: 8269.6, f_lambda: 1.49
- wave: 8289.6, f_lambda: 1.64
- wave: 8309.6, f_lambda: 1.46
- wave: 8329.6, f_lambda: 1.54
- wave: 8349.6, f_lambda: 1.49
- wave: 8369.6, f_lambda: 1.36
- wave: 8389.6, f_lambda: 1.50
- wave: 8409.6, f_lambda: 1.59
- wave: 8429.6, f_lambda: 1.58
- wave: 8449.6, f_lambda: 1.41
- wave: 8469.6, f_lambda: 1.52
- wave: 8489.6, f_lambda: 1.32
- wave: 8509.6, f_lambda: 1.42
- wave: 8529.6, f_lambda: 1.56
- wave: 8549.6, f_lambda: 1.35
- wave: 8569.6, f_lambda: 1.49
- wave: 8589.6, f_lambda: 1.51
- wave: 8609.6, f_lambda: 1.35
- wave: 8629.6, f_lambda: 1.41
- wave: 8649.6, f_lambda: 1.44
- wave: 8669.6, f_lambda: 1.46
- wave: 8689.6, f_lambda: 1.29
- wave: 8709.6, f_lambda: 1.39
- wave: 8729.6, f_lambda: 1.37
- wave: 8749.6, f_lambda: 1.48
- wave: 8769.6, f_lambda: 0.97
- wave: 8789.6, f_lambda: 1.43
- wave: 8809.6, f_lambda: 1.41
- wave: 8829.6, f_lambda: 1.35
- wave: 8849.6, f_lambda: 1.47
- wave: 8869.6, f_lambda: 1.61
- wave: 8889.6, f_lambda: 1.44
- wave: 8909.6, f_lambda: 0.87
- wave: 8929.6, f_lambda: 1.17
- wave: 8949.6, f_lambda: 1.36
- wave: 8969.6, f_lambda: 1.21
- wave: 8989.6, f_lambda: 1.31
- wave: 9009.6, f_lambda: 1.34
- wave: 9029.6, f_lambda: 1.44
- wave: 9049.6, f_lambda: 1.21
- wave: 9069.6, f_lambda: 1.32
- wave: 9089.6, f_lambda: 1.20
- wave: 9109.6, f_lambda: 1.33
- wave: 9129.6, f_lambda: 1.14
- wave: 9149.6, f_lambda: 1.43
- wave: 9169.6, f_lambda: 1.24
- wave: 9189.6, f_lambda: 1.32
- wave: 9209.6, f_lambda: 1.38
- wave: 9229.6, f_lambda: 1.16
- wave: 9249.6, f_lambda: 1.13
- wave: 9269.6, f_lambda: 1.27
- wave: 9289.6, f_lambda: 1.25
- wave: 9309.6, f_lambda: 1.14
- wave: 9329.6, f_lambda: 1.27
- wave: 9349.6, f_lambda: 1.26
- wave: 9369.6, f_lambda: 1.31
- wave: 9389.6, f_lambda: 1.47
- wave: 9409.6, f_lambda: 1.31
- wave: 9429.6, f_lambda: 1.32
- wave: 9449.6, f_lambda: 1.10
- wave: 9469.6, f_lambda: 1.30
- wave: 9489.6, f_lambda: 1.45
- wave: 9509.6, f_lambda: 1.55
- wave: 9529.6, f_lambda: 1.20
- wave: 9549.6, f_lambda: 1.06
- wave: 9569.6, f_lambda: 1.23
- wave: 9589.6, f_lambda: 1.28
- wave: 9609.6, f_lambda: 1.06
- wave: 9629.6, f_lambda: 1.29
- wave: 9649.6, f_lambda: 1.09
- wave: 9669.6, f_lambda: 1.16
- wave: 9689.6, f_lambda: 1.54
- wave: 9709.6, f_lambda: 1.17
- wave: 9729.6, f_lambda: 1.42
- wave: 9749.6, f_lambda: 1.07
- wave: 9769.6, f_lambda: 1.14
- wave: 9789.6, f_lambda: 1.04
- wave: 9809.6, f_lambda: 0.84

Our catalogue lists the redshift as 0.069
